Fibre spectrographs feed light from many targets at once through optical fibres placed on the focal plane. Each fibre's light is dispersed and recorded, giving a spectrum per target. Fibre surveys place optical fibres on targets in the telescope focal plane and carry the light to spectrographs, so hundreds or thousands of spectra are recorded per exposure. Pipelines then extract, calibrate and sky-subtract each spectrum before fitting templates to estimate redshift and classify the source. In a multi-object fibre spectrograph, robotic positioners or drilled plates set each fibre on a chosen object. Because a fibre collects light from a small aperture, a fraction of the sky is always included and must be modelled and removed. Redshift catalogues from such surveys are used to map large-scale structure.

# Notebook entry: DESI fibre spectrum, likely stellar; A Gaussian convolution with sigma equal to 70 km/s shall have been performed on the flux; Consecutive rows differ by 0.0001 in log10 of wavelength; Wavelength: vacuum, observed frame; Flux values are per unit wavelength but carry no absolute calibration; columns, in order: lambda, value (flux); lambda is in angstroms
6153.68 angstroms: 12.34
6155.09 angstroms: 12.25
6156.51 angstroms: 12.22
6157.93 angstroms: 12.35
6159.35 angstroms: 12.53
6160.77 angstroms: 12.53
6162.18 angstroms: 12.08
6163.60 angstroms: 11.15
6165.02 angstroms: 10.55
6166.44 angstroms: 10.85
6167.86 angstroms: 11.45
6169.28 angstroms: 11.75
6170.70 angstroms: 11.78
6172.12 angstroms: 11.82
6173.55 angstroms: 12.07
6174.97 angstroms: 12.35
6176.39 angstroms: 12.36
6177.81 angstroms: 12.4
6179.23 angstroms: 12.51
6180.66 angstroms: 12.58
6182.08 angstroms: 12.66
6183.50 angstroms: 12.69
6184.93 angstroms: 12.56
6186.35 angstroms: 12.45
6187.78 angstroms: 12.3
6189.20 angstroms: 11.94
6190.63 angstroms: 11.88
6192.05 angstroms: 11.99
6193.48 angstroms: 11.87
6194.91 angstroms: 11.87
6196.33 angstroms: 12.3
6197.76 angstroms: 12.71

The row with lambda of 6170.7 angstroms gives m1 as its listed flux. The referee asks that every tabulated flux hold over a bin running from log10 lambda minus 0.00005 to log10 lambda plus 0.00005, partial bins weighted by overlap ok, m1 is 11.78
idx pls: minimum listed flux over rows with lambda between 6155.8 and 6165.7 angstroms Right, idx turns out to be 10.55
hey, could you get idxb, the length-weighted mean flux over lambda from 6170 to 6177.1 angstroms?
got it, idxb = 12.1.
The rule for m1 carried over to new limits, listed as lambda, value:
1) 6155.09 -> 12.25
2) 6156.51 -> 12.22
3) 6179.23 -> 12.51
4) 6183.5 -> 12.69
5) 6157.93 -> 12.35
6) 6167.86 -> 11.45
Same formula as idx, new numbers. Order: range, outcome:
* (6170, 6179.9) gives 11.78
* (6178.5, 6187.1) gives 12.45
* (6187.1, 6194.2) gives 11.87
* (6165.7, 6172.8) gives 10.85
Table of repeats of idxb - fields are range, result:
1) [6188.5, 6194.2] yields 11.9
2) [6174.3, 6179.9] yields 12.4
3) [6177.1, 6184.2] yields 12.6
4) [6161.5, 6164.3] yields 11.6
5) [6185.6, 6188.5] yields 12.4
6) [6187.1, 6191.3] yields 12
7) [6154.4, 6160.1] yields 12.3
